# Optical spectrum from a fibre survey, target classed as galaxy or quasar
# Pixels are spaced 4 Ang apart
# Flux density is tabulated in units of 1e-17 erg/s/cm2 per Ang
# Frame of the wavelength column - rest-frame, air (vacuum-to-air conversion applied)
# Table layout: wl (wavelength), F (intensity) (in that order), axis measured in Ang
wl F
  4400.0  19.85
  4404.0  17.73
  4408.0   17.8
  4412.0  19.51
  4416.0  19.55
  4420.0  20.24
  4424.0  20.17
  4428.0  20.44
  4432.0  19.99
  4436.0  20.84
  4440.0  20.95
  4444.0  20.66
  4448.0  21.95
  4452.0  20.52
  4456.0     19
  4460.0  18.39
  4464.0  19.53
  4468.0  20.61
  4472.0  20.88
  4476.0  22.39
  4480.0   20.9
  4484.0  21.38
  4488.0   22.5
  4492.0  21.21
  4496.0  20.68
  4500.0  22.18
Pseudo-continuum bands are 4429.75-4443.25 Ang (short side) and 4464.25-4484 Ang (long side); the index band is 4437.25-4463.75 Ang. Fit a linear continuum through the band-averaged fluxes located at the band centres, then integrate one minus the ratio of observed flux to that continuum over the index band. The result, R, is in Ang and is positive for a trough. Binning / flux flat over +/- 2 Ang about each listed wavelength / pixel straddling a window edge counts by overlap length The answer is 0.7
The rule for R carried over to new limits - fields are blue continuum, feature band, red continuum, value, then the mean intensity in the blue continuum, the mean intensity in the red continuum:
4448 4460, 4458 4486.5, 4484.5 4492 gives 0.5 Ang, 19.9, 21.9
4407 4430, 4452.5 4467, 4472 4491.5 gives 1.2 Ang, 19.7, 21.7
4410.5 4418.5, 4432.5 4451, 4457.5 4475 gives -1.1 Ang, 19.6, 20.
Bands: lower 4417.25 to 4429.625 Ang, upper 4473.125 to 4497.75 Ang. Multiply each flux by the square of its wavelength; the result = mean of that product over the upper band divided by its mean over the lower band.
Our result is 1.09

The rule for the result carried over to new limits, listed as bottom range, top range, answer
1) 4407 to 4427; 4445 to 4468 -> 1.04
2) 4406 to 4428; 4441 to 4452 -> 1.10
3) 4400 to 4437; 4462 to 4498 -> 1.11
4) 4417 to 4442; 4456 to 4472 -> 0.98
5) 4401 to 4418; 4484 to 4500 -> 1.19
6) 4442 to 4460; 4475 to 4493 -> 1.08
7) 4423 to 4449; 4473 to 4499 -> 1.06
